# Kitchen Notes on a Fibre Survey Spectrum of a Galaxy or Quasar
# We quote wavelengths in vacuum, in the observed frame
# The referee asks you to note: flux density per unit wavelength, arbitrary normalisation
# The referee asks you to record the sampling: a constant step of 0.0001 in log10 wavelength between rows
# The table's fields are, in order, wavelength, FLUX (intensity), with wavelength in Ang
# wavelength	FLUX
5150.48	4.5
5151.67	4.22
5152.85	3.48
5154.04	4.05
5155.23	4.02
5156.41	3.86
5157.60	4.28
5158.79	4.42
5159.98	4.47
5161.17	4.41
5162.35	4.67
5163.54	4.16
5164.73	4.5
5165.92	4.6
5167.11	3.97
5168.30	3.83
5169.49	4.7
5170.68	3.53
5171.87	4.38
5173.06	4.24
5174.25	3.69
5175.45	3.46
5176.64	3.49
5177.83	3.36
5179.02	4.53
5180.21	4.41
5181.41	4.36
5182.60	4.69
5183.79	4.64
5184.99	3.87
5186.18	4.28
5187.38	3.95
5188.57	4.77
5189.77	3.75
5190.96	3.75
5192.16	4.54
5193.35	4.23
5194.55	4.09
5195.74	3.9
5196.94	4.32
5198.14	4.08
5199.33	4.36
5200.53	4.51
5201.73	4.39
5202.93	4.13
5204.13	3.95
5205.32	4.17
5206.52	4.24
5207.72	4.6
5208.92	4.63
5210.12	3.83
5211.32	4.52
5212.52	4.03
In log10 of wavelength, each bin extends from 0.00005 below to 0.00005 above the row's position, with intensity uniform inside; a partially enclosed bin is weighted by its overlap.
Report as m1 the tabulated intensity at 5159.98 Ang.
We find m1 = 4.47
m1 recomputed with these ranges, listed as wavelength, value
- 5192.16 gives 4.54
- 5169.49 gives 4.7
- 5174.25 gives 3.69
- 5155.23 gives 4.02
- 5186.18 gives 4.28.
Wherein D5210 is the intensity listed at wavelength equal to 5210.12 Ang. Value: 3.83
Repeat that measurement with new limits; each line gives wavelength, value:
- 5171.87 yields 4.38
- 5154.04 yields 4.05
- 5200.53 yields 4.51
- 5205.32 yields 4.17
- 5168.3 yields 3.83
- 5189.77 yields 3.75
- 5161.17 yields 4.41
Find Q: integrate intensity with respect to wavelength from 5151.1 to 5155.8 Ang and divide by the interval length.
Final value 3.94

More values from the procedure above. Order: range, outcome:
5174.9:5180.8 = 3.86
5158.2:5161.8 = 4.44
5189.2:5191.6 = 3.76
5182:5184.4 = 4.66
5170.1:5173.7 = 4.05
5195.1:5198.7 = 4.1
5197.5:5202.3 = 4.33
